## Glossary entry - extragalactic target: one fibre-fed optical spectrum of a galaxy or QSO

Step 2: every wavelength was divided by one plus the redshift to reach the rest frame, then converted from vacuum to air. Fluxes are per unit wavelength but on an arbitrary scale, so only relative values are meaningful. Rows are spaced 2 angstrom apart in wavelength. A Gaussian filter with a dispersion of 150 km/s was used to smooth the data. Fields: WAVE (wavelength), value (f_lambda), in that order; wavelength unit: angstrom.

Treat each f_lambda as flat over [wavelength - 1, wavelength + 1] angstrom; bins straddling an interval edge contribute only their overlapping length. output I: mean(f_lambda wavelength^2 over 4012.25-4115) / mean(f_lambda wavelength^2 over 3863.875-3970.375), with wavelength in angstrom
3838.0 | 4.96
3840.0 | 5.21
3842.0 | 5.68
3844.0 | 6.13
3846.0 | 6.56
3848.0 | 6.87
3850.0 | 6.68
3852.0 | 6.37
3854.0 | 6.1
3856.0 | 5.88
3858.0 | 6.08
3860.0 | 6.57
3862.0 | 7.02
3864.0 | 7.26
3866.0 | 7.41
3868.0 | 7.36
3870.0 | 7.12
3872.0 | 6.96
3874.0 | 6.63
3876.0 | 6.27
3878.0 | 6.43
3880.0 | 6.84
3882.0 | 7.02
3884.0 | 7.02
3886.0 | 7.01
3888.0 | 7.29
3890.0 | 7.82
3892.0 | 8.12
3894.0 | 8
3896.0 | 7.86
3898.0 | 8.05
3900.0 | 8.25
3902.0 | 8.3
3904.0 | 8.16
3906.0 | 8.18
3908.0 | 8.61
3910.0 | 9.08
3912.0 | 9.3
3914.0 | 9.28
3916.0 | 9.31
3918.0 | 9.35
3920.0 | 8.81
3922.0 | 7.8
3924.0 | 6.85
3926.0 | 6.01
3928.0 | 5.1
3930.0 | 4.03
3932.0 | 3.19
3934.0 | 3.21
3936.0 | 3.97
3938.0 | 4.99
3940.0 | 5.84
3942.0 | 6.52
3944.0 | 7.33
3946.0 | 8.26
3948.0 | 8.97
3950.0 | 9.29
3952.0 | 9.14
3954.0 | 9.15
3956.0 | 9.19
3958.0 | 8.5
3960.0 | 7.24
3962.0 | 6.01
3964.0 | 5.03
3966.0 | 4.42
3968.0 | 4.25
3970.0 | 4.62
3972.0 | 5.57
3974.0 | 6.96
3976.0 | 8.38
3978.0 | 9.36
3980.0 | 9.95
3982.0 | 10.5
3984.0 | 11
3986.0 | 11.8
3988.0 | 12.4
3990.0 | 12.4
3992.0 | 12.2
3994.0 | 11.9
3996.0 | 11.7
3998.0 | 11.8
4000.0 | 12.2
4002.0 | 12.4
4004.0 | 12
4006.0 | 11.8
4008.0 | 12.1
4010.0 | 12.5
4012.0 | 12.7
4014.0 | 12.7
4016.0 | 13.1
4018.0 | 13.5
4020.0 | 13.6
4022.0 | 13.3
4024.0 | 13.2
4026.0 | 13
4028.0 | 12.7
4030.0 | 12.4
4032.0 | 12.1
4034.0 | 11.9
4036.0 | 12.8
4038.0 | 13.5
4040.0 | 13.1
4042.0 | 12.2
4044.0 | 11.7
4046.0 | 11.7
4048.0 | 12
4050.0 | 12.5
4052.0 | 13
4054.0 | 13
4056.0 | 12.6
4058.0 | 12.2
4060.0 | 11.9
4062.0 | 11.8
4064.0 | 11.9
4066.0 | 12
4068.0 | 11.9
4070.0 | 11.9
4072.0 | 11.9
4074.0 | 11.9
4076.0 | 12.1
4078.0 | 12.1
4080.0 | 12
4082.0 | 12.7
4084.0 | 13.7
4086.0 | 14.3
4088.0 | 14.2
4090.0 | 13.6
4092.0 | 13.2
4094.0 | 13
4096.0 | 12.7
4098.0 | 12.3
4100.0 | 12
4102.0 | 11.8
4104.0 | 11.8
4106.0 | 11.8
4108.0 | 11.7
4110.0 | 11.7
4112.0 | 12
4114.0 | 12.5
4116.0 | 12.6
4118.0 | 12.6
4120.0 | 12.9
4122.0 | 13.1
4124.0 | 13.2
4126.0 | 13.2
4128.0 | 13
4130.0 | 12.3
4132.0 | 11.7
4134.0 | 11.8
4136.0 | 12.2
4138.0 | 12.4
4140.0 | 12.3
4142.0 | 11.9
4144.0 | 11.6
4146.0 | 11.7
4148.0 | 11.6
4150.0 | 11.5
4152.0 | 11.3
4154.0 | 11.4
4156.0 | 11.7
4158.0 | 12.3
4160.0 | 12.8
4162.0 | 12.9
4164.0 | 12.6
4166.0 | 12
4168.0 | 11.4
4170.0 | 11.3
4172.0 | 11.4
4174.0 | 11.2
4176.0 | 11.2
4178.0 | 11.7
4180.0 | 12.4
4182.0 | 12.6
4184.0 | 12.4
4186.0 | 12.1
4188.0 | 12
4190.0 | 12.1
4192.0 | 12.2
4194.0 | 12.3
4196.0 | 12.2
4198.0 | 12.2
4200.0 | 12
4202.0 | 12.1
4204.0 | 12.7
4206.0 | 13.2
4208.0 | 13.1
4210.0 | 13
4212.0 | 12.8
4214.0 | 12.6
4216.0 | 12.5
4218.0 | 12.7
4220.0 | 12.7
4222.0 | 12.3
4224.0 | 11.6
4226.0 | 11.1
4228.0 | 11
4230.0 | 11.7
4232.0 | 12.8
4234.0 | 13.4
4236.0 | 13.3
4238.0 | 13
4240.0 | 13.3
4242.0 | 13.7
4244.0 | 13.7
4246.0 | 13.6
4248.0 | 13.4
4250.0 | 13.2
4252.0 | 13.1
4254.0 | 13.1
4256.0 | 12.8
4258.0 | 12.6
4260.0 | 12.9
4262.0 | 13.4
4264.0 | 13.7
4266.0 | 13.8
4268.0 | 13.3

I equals 1.9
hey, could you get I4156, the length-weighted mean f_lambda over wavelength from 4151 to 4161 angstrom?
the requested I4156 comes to 11.9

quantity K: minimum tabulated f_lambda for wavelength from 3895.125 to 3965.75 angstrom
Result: 3.19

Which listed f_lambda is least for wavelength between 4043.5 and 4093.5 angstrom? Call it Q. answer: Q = 11.7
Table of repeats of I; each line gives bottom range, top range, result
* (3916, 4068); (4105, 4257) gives 1.35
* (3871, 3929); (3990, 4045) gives 1.72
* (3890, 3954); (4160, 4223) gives 1.89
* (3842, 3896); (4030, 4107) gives 2.00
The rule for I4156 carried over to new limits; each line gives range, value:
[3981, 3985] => 10.8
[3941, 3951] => 8.07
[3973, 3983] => 9.03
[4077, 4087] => 13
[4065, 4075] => 11.9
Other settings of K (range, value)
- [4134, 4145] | 11.6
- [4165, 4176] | 11.2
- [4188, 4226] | 11.1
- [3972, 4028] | 5.57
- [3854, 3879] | 5.88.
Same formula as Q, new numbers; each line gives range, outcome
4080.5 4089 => 12.7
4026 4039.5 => 11.9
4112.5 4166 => 11.3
